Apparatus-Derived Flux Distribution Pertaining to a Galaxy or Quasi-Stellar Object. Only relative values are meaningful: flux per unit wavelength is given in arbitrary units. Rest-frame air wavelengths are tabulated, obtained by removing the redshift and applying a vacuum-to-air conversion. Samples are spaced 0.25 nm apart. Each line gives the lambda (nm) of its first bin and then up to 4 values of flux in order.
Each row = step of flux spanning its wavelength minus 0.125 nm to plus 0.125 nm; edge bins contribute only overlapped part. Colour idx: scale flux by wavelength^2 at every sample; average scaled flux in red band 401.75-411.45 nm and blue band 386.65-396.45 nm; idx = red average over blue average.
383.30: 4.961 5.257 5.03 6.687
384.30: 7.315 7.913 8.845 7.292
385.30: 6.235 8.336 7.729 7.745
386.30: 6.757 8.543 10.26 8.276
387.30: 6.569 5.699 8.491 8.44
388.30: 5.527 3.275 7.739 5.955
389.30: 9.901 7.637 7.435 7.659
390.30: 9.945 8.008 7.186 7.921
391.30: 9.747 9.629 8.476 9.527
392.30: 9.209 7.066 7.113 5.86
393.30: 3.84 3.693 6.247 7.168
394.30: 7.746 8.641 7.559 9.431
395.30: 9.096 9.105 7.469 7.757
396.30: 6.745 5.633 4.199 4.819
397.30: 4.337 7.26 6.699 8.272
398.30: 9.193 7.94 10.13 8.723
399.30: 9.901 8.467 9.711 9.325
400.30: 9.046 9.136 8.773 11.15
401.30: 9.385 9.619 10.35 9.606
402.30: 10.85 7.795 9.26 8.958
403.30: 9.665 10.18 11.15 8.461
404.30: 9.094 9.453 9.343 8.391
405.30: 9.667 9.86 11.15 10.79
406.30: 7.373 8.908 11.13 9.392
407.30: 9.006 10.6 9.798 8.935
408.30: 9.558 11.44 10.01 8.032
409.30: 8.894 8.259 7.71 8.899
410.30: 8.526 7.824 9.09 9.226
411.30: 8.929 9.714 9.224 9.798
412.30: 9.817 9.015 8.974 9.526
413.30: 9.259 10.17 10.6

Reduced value 1.33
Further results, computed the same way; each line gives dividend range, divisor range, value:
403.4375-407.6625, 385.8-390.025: 1.42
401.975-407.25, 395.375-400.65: 1.26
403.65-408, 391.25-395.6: 1.33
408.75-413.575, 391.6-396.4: 1.31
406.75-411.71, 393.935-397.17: 1.34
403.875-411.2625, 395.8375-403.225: 1.15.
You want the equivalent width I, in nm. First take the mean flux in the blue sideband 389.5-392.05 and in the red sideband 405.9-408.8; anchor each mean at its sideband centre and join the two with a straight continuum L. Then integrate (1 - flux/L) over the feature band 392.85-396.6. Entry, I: 0.71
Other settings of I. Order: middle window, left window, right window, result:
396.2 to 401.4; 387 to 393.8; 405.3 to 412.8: 0.154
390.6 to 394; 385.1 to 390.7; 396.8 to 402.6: 0.247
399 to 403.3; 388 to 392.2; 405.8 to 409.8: -0.272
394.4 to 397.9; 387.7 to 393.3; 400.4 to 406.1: 0.606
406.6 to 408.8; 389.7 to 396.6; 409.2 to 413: -0.314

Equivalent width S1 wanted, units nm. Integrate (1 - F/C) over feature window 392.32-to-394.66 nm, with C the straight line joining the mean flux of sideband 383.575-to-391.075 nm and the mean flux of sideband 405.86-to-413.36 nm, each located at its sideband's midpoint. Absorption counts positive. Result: 0.43 nm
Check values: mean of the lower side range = 7.44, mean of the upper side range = 9.27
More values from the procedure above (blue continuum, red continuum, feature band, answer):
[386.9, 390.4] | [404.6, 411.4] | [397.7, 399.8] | -0.10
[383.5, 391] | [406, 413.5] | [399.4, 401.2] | -0.19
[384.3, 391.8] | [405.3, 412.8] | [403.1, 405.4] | -0.13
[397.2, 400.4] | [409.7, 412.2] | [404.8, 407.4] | -0.25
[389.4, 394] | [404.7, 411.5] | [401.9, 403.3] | -0.10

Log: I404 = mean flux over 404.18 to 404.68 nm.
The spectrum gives 9.28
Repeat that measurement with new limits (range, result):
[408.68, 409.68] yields 8.79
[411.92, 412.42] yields 9.8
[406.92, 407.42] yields 9.22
